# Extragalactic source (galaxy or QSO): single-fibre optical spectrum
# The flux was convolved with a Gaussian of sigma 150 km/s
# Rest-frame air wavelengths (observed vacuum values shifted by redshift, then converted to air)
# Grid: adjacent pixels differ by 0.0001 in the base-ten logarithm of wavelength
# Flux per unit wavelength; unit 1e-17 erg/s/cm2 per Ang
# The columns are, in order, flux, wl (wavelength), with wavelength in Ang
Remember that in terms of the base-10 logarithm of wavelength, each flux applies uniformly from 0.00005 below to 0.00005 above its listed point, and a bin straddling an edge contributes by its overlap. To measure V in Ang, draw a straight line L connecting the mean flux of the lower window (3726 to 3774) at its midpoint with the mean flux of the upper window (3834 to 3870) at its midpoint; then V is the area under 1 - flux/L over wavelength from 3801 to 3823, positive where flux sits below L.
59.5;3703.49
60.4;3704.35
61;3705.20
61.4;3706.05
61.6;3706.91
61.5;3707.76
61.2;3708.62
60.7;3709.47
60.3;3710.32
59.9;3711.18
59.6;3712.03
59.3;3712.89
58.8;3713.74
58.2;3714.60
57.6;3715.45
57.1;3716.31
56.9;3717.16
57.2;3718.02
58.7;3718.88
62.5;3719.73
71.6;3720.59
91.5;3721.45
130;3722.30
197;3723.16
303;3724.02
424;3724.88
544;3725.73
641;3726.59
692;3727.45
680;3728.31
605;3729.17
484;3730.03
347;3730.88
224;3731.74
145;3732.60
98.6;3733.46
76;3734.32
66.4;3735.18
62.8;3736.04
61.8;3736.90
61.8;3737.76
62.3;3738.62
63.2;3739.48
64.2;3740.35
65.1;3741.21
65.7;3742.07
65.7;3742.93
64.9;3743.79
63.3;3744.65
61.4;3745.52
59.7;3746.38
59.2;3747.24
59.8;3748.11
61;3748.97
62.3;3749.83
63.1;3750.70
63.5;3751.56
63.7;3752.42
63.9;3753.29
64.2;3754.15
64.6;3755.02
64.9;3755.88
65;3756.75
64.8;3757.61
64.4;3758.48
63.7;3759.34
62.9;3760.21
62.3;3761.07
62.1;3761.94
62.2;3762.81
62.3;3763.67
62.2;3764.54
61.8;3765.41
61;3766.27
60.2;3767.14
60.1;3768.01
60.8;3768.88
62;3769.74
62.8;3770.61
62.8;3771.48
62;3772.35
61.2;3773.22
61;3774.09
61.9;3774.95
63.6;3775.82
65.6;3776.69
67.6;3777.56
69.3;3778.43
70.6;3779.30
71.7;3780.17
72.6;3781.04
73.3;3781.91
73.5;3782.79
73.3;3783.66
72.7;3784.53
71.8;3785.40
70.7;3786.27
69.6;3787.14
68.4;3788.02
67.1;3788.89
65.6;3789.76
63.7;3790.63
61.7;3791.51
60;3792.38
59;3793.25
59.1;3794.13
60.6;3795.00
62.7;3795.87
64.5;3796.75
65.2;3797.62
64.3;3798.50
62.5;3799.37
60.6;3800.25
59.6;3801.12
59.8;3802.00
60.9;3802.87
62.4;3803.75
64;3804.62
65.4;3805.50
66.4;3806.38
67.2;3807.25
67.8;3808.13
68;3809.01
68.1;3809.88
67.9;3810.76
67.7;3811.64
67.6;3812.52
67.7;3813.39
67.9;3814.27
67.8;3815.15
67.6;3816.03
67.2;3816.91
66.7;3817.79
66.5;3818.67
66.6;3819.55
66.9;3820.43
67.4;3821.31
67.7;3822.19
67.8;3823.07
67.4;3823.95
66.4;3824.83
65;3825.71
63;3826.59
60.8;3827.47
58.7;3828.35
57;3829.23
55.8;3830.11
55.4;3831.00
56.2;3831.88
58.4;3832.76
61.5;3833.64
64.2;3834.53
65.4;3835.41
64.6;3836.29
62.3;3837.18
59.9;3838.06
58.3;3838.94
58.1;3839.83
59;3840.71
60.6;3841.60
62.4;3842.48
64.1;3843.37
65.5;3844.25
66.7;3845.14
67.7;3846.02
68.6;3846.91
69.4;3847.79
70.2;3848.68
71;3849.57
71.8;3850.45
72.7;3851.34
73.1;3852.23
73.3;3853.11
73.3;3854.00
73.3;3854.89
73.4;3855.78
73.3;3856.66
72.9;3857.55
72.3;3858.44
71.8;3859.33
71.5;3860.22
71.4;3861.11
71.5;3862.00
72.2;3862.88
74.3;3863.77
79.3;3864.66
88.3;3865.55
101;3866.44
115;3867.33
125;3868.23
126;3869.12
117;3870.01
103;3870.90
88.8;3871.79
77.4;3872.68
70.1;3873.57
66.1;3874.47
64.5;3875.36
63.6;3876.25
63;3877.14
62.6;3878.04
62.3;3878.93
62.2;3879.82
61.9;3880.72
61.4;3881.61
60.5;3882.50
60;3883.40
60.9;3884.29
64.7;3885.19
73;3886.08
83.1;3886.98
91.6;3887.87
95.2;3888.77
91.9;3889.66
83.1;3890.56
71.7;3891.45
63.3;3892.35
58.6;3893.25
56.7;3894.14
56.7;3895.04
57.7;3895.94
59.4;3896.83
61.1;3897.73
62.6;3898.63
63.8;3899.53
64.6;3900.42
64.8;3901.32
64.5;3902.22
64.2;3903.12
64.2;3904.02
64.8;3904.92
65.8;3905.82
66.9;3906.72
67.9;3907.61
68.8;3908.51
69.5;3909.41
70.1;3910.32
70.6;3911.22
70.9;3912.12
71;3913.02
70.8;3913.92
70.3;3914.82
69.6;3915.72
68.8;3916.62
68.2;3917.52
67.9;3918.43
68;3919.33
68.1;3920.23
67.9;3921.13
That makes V 6.5 Ang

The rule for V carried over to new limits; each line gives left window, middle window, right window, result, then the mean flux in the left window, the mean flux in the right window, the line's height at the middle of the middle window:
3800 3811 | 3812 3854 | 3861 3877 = 5.2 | 64.5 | 87.4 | 74.4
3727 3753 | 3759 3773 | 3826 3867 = 7.5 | 155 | 67.9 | 134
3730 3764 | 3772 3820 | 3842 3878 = 8.9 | 83.4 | 77.7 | 80.9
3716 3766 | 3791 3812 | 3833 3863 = 7.7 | 143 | 67.8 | 100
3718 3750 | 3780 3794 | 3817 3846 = 6.1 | 188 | 62.8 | 120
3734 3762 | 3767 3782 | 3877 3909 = -0.2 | 63.6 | 66.9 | 64.2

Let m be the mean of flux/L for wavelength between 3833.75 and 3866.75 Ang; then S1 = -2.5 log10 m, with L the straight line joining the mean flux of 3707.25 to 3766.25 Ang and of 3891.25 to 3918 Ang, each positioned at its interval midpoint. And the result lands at 0.23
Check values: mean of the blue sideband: 130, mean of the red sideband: 65.5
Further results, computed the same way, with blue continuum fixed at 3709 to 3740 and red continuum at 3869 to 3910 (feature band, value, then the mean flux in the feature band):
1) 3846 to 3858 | 0.333 mag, 71.8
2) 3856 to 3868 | 0.123 mag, 80.3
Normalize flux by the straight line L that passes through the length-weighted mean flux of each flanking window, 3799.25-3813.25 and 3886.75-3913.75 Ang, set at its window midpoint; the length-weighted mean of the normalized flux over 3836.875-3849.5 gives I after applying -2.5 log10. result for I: 0.04 mag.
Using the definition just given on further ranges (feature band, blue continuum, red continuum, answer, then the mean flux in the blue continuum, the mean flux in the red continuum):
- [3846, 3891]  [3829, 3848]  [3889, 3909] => -0.21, 61.8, 66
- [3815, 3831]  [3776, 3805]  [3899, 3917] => 0.03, 65.9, 67.6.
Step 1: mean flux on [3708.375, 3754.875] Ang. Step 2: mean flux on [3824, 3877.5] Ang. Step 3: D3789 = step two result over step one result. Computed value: 0.5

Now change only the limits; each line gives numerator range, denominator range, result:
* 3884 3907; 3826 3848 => 1.11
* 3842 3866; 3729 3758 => 0.69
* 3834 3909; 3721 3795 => 0.60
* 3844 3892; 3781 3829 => 1.16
